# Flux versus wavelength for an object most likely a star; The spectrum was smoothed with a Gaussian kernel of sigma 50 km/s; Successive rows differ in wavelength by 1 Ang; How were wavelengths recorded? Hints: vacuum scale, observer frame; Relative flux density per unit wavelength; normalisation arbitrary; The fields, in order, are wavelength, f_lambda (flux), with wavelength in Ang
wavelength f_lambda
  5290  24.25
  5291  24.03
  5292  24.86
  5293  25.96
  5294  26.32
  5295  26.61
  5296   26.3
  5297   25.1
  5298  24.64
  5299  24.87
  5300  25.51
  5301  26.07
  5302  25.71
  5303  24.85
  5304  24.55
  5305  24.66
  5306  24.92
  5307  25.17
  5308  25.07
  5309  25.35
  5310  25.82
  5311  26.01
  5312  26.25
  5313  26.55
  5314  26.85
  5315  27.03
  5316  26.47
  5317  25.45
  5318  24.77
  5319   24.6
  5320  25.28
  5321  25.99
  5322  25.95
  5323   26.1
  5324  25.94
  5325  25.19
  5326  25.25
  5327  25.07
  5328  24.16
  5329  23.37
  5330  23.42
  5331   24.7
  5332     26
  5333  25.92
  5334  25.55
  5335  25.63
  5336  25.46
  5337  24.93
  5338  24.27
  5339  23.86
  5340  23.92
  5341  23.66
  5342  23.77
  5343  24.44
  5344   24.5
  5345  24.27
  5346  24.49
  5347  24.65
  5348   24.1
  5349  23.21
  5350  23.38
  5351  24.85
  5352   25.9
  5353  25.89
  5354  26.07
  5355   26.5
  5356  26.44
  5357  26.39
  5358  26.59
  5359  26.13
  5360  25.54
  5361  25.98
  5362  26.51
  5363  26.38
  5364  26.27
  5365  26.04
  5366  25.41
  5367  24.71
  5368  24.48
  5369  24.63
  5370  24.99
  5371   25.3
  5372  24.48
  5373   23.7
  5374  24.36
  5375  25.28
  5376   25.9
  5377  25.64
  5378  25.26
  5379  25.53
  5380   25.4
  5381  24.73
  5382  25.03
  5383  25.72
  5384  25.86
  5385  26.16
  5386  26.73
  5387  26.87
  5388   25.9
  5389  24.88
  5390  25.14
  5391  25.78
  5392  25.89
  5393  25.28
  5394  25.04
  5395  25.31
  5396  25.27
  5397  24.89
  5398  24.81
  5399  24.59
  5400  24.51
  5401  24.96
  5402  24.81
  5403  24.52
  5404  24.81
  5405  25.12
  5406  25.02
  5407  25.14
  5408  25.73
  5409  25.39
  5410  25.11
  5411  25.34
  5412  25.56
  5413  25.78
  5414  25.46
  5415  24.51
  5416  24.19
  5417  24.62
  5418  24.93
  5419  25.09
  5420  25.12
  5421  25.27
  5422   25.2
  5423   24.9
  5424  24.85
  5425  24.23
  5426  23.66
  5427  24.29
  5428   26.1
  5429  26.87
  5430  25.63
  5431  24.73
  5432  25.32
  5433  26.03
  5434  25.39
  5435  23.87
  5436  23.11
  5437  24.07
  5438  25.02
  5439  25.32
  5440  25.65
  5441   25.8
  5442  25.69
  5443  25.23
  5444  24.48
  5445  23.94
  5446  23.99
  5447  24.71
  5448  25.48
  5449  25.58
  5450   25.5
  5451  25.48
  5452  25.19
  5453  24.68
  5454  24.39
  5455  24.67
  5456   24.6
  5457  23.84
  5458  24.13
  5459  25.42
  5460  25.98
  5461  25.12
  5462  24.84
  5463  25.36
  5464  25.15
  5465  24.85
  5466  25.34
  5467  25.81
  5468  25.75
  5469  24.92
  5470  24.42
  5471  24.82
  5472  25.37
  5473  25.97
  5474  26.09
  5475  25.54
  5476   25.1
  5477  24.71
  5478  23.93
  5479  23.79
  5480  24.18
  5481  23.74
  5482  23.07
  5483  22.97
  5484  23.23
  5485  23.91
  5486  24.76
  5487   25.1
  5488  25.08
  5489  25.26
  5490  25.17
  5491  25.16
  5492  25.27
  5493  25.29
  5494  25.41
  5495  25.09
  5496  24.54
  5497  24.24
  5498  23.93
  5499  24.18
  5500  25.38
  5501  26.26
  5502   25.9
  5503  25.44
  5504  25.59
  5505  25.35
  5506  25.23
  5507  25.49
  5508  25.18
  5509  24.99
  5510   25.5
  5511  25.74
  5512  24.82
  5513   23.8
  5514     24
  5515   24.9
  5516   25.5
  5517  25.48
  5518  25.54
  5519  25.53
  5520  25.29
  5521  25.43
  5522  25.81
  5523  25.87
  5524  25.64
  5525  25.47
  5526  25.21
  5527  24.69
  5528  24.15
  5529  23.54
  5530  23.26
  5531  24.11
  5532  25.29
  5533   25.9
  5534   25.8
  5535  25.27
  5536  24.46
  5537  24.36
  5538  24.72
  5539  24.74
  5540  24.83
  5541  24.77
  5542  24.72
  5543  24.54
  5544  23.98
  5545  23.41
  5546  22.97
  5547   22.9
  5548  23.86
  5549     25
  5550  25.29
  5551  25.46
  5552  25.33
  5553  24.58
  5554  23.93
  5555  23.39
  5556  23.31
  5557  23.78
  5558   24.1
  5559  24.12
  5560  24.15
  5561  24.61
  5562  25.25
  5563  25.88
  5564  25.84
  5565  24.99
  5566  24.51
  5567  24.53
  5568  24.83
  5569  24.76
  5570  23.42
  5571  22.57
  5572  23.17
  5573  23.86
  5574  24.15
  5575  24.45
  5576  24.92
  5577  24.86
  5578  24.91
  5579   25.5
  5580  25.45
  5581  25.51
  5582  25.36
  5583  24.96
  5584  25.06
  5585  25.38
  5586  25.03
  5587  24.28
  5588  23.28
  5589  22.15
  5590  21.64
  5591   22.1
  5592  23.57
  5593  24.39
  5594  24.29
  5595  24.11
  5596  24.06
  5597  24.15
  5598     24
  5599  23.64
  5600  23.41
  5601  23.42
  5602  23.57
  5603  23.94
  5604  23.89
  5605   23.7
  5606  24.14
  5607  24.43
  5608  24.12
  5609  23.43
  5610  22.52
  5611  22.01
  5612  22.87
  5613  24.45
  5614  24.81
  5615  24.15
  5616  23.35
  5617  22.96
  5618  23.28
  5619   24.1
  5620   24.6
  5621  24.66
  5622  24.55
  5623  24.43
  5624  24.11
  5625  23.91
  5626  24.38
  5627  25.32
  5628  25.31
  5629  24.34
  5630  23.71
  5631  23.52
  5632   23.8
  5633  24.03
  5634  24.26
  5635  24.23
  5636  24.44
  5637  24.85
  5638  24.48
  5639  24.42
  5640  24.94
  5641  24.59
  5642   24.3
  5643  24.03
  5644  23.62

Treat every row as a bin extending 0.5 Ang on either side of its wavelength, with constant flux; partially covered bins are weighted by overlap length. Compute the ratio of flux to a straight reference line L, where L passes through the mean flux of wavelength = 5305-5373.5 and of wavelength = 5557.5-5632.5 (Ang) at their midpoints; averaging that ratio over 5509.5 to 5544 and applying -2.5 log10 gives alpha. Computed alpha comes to -0.02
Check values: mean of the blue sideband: 25.2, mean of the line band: 24.9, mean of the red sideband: 24.1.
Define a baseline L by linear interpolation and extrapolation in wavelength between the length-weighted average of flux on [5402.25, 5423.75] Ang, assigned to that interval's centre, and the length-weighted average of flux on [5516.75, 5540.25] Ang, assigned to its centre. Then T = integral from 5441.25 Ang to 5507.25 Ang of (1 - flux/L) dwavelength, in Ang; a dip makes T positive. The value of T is 0.4 Ang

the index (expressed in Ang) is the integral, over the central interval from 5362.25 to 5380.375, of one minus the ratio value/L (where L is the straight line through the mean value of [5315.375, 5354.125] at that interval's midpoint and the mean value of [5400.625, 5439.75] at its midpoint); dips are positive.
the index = -0.2 Ang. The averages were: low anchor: 24.9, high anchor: 25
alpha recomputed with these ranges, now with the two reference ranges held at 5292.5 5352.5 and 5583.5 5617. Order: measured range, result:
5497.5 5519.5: -0.04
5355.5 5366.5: -0.05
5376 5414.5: -0.02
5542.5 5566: -0.02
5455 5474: -0.03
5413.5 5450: -0.02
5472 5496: -0.02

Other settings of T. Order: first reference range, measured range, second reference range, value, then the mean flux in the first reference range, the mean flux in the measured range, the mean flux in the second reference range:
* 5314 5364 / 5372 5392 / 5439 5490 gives -0.3 Ang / 25.2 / 25.5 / 24.9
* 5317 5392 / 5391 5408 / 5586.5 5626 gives -0.1 Ang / 25.2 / 25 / 23.7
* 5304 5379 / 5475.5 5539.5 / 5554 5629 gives -1.0 Ang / 25.2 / 24.9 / 24.1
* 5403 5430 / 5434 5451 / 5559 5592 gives 0.1 Ang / 25.1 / 24.9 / 24.4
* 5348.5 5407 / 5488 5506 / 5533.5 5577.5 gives -0.3 Ang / 25.4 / 25.1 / 24.4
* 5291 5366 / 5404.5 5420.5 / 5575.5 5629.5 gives -0.1 Ang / 25.3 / 25.1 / 24.1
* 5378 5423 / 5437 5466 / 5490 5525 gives 0.3 Ang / 25.2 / 25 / 25.2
